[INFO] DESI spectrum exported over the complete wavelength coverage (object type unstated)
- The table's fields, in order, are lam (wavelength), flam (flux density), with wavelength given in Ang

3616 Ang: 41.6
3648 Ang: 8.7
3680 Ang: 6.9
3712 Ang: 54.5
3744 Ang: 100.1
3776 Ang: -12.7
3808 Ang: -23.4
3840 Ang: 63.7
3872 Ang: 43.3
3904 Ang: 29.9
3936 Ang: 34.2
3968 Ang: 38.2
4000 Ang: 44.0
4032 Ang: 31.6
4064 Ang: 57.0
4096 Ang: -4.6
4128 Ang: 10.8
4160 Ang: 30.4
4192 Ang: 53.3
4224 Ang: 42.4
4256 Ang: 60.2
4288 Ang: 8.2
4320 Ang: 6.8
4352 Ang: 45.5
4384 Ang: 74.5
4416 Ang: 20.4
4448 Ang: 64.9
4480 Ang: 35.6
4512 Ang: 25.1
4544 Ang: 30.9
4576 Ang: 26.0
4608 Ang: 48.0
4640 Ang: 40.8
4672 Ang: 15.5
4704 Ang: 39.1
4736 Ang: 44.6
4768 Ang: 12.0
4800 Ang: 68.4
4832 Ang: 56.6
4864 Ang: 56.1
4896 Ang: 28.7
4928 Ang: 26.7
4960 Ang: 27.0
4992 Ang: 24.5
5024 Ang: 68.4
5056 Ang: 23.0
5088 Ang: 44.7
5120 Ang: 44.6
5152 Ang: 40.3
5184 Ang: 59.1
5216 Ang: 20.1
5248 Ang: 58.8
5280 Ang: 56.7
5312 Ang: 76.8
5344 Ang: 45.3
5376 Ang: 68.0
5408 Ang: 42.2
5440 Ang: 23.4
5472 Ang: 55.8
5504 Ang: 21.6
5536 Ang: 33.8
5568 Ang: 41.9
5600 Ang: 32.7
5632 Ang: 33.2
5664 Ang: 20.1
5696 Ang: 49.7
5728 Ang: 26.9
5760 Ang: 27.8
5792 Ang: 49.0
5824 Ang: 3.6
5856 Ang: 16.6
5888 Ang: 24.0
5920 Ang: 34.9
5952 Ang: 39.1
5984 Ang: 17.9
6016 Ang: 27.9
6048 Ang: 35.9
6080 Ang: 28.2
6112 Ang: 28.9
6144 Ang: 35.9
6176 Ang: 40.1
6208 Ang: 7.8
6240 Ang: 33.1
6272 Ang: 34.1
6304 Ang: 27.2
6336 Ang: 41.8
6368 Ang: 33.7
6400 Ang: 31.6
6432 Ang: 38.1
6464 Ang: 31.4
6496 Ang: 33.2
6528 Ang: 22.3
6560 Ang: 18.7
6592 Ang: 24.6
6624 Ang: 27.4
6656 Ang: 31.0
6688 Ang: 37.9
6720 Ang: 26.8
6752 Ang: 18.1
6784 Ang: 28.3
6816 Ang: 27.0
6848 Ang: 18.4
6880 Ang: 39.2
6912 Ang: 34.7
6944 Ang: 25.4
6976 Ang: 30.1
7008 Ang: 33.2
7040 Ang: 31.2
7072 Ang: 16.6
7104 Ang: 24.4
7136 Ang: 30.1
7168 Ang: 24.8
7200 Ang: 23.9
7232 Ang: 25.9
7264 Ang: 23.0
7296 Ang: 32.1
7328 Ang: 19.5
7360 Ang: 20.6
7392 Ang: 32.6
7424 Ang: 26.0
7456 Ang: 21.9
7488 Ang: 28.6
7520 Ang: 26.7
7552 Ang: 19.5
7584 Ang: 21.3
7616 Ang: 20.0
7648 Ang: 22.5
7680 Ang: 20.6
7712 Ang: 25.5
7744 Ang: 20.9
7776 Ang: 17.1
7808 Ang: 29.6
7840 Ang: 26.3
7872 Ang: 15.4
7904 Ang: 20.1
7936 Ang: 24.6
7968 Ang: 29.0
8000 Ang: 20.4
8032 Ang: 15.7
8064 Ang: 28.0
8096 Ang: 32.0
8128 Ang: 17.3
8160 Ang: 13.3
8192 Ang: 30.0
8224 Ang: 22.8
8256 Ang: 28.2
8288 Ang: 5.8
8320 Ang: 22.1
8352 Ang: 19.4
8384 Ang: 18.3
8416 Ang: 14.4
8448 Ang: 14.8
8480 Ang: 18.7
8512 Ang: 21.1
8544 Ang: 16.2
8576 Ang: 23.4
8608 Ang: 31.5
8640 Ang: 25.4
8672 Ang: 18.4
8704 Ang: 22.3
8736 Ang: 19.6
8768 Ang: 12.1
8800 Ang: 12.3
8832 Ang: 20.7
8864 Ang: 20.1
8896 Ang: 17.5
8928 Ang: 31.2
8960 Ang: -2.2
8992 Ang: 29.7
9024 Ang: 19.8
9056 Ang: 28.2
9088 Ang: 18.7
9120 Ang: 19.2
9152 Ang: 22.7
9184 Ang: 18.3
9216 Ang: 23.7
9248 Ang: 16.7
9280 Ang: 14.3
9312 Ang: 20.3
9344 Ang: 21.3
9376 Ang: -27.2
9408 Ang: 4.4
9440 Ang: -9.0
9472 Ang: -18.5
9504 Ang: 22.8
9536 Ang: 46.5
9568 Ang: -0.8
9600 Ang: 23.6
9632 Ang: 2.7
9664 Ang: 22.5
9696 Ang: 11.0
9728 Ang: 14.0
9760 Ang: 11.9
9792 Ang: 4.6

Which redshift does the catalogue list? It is 0.140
